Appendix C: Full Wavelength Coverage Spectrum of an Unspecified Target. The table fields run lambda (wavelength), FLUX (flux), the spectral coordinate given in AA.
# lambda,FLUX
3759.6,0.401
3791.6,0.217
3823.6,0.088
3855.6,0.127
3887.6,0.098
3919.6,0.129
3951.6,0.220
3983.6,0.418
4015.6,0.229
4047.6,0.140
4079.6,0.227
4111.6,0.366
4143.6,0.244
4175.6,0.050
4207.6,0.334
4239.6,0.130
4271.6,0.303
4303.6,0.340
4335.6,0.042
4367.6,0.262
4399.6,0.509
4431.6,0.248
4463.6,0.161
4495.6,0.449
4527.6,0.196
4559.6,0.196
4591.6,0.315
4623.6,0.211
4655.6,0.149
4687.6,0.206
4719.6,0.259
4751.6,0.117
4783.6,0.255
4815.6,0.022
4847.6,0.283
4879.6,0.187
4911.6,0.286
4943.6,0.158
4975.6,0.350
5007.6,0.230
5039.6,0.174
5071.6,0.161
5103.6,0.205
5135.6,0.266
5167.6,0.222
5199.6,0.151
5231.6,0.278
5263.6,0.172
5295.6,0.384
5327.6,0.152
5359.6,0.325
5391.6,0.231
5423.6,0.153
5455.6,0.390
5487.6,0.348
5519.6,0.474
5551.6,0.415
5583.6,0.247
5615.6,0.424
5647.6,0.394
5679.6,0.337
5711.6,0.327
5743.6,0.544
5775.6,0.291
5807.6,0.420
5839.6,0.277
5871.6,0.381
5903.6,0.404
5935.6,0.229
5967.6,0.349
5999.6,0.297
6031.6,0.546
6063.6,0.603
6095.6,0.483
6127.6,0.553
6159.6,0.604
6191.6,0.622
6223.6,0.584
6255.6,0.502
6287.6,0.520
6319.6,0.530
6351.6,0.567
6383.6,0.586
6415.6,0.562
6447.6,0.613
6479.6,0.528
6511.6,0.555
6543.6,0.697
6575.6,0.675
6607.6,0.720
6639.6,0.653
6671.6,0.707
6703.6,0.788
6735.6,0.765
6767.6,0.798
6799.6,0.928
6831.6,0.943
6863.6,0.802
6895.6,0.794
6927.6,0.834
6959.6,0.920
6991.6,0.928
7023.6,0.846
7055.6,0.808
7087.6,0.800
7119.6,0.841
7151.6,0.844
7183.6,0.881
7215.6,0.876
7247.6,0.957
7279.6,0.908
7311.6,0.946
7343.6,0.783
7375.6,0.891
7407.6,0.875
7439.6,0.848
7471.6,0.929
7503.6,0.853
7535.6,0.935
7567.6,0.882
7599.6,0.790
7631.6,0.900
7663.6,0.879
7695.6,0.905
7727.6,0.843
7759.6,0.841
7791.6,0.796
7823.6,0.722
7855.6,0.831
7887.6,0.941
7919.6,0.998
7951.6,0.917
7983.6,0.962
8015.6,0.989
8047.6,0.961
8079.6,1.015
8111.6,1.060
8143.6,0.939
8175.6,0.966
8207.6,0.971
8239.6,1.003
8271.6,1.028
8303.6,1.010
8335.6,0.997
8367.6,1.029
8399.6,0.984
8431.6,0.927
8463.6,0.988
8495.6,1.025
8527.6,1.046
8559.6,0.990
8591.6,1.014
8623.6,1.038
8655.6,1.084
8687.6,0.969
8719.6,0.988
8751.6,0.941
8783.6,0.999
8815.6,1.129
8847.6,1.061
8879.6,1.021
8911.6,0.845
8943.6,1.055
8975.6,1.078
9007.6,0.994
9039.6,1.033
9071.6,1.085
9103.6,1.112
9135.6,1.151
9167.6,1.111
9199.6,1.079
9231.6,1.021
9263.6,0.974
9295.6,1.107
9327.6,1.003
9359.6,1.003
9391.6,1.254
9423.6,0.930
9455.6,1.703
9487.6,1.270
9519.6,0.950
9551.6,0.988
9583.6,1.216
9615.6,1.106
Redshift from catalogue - 0.512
